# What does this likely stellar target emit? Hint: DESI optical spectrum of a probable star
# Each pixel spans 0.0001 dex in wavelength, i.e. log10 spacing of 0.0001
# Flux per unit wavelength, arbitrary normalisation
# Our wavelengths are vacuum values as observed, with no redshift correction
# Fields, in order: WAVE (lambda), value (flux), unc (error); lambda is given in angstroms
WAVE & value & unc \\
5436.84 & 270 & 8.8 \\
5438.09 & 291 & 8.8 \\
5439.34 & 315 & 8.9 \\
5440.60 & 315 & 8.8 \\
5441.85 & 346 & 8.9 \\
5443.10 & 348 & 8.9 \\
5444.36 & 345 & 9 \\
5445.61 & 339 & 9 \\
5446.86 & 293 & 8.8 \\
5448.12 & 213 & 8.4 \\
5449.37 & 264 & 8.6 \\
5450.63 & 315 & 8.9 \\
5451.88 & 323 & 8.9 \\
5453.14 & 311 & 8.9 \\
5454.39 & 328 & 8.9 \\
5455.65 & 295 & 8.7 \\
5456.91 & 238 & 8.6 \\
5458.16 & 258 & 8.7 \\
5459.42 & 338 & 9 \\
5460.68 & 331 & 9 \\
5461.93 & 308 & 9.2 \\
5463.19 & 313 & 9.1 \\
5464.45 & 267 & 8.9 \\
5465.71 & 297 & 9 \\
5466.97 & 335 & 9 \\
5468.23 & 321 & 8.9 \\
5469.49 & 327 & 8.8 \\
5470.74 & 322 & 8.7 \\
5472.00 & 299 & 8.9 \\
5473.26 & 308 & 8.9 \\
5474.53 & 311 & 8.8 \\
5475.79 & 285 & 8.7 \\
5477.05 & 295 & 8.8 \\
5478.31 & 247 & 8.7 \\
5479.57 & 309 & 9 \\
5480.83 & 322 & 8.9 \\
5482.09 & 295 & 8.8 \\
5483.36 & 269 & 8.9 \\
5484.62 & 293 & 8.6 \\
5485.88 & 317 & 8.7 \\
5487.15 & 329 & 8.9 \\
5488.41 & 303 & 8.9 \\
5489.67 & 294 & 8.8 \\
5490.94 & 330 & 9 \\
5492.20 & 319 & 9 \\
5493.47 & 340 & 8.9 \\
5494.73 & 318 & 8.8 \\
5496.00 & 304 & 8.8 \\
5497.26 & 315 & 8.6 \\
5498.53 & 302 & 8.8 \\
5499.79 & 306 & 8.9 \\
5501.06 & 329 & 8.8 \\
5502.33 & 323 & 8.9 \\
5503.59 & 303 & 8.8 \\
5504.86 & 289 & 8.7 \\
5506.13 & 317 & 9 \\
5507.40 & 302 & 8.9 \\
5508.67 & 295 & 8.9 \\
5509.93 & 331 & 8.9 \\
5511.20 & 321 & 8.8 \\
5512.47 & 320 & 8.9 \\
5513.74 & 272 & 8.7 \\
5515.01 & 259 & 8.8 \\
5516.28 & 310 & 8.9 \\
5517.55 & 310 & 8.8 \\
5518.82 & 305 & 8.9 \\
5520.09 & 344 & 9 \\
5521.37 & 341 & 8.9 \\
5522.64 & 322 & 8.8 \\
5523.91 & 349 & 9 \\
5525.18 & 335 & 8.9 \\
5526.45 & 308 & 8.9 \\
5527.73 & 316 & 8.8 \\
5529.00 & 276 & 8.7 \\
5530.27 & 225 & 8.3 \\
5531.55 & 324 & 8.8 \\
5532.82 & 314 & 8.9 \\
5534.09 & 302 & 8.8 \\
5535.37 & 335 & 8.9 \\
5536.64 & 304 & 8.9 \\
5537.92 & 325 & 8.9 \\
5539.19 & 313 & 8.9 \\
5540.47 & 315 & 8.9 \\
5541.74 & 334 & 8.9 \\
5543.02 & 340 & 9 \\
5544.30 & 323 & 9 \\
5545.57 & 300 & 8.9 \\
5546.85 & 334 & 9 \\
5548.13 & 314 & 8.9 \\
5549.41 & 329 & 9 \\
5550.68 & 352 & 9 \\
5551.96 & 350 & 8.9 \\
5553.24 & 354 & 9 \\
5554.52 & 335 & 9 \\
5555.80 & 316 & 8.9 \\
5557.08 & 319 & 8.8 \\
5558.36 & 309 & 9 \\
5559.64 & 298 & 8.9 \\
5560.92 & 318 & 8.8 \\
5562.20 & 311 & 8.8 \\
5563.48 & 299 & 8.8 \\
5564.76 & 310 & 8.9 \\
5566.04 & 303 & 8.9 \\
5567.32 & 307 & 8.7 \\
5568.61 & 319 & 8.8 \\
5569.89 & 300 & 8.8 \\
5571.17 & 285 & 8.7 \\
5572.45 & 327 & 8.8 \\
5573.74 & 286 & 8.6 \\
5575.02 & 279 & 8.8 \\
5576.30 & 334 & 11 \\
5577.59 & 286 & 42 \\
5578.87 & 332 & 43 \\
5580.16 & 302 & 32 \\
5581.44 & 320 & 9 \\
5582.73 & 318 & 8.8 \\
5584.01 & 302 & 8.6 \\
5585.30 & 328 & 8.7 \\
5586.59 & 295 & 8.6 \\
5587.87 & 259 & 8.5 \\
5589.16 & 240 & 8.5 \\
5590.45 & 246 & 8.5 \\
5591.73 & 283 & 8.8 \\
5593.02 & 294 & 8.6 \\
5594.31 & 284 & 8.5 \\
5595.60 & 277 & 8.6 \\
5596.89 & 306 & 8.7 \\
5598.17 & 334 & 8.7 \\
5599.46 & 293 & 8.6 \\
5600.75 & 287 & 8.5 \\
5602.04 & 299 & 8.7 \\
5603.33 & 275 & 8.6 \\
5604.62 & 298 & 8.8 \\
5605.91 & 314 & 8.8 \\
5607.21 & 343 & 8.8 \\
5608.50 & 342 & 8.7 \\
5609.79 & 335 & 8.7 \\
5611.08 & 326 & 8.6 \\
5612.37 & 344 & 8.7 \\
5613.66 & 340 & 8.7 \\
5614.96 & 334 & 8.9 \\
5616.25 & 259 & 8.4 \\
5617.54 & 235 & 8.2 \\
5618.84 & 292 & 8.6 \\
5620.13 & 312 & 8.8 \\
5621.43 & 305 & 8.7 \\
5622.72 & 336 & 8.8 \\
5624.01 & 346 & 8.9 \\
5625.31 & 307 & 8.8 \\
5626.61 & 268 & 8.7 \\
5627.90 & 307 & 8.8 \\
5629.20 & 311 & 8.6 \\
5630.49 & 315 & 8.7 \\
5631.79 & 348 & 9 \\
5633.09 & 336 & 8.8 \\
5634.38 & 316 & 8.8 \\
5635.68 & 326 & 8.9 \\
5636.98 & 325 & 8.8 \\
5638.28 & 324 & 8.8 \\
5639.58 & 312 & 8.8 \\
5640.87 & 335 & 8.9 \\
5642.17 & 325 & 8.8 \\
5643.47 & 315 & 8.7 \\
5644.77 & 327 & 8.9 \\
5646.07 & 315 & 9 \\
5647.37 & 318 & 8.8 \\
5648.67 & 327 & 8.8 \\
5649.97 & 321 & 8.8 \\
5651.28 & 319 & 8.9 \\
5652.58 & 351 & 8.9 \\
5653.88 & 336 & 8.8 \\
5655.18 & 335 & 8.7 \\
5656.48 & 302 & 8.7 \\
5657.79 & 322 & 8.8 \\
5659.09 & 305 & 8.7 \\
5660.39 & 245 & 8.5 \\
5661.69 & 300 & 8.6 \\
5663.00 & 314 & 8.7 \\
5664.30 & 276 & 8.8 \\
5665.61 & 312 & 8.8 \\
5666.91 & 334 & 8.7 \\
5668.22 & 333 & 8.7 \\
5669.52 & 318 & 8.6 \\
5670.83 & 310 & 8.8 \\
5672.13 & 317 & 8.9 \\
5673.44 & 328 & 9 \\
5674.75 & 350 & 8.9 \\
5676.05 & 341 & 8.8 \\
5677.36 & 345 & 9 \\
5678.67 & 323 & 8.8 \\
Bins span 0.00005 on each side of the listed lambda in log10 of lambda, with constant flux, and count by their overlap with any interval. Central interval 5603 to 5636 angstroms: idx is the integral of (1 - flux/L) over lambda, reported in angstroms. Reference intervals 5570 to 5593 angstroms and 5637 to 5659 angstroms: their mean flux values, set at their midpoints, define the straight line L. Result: -0.32 angstroms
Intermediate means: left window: 296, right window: 324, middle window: 314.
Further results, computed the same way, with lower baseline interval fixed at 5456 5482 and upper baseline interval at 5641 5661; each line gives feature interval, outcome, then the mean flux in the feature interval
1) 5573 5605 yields 1.8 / 294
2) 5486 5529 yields -1.2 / 313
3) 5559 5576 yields 0.4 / 304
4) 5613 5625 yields 0.3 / 307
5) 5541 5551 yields -0.6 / 328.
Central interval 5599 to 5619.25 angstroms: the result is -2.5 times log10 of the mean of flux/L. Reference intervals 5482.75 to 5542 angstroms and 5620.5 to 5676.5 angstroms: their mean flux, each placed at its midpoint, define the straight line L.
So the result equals 0.03 mag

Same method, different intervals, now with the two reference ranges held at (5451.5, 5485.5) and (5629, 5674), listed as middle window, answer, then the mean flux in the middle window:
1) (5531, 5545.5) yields -0.042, 320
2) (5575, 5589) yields 0.029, 304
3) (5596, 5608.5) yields 0.026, 307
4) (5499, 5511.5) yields -0.022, 311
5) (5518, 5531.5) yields -0.019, 312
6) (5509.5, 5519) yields 0.011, 303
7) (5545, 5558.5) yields -0.067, 329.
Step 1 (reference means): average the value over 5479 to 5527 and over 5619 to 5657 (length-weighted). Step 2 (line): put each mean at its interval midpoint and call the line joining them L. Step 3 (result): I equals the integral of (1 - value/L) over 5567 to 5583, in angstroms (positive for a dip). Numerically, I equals 0.5 angstroms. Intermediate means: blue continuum 312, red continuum 321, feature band 307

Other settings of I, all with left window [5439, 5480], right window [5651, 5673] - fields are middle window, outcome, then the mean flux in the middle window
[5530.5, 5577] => -1.12 angstroms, 316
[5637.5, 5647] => -0.28 angstroms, 322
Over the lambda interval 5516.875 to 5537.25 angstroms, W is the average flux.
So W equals 313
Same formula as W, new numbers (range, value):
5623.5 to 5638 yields 318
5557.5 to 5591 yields 301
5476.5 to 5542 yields 309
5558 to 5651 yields 308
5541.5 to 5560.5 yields 327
